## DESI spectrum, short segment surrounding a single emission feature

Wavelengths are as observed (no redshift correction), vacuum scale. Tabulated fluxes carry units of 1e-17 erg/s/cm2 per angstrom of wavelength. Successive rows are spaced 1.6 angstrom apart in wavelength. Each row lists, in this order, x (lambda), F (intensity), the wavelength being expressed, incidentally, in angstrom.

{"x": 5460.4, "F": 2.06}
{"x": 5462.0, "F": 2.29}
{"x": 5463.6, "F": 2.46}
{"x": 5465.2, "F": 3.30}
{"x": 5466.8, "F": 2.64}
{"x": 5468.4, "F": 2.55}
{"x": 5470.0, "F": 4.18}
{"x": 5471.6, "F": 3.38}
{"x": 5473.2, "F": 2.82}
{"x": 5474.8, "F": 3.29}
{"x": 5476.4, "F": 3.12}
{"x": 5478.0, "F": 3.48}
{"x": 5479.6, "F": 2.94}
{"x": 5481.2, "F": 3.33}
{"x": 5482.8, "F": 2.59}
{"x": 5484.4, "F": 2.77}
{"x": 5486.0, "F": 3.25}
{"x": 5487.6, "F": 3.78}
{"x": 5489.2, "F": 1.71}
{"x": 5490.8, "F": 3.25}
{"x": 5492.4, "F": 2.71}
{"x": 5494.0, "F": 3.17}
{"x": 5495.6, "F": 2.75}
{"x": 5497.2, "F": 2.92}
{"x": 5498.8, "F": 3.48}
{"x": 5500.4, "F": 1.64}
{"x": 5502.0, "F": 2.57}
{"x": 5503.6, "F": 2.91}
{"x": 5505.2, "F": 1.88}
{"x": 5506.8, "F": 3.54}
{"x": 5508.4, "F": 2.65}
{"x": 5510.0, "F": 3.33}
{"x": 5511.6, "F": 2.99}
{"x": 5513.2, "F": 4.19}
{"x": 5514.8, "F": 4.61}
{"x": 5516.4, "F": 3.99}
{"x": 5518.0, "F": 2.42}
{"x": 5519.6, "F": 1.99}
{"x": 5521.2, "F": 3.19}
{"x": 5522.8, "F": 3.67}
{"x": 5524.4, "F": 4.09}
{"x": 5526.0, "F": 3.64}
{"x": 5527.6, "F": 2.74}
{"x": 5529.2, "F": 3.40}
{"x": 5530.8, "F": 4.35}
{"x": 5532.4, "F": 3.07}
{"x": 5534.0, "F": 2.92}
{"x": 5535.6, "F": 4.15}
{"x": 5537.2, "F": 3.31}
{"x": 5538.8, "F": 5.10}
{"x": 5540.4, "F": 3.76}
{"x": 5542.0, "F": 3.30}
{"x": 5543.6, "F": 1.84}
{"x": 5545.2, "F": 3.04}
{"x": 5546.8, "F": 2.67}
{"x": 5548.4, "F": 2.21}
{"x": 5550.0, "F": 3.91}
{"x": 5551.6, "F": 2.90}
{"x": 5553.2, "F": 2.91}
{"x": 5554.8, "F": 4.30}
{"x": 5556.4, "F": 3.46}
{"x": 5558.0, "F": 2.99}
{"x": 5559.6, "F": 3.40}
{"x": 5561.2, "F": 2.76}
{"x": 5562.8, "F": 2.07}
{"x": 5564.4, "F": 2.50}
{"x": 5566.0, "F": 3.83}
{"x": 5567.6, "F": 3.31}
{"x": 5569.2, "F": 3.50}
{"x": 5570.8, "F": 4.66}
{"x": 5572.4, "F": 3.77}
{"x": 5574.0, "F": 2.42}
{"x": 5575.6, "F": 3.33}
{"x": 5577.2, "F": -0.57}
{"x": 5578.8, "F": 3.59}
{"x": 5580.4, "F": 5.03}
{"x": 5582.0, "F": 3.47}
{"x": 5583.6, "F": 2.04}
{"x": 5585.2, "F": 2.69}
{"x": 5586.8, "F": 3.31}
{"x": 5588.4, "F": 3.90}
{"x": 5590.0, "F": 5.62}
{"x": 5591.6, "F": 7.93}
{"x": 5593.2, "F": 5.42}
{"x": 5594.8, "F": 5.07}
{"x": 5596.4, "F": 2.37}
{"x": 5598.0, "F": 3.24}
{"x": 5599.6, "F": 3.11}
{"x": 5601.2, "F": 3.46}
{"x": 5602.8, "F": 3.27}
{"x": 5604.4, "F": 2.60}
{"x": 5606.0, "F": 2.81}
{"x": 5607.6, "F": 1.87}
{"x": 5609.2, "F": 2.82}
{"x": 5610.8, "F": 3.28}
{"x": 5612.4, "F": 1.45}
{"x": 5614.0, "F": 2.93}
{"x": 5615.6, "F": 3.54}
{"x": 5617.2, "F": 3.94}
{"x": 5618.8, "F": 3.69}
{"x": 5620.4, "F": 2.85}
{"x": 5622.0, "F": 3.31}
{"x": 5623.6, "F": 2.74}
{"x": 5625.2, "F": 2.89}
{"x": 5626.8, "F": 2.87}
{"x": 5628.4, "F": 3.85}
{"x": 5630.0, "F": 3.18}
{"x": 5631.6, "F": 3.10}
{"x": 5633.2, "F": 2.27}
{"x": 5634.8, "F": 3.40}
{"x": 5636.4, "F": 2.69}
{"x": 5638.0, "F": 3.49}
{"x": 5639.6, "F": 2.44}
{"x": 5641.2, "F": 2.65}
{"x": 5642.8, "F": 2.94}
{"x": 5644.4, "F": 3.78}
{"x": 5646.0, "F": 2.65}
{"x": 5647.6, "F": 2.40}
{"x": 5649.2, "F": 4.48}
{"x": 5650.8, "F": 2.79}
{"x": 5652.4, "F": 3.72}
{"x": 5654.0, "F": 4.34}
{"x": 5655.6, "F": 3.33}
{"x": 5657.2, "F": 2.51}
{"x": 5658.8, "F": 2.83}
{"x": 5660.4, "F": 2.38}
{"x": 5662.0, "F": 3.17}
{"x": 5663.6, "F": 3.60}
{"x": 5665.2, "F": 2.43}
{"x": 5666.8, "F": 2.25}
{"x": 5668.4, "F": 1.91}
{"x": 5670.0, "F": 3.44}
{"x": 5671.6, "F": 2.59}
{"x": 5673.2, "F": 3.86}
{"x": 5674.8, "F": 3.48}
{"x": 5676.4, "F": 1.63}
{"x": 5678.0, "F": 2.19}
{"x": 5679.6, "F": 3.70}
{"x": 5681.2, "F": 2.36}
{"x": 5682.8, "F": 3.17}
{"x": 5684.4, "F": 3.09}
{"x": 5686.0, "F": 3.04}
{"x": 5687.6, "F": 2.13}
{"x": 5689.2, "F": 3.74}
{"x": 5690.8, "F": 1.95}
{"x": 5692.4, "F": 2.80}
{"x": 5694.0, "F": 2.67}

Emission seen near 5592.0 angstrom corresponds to [O III]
